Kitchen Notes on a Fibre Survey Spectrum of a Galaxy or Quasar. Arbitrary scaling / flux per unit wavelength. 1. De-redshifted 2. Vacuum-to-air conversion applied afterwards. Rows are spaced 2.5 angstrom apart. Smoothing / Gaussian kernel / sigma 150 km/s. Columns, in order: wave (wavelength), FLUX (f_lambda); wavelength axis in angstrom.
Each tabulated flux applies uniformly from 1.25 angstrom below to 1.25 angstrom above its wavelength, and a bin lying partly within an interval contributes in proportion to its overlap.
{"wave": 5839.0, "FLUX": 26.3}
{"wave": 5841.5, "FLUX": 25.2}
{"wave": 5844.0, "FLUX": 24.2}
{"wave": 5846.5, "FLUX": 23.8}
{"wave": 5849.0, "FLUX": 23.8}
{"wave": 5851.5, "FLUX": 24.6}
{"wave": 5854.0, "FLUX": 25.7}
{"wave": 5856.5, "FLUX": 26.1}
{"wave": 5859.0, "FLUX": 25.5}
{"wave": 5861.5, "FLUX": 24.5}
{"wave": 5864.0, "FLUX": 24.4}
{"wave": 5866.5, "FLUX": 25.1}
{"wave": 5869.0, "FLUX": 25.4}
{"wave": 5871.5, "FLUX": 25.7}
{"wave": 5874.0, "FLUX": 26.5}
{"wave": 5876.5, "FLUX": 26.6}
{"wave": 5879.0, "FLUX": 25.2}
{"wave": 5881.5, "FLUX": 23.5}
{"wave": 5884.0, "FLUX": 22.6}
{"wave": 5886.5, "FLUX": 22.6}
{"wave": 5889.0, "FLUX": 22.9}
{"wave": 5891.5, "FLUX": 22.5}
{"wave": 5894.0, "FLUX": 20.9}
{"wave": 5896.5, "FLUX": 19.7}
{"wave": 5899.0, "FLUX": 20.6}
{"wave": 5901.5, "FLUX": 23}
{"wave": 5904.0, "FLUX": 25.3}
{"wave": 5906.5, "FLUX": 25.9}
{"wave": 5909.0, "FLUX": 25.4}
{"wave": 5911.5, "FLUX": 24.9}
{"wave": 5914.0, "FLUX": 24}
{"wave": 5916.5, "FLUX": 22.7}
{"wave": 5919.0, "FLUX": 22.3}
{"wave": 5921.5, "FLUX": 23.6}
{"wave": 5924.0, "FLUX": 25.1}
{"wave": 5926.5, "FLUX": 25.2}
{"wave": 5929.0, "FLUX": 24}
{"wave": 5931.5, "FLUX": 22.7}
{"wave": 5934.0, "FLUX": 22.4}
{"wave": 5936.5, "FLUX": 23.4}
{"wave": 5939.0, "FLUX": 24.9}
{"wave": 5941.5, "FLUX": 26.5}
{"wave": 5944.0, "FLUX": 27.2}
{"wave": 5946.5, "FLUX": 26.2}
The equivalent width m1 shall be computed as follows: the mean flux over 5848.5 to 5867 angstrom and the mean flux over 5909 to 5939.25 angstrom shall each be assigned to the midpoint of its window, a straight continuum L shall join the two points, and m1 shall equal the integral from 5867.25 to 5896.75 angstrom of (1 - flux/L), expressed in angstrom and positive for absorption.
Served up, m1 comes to 0.89 angstrom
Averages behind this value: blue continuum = 25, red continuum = 23.8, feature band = 23.8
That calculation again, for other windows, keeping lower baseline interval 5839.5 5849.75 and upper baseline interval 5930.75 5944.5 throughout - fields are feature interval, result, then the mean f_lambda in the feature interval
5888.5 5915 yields 1.3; 23.2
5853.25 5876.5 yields -1.0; 25.5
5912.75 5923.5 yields 0.5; 23.3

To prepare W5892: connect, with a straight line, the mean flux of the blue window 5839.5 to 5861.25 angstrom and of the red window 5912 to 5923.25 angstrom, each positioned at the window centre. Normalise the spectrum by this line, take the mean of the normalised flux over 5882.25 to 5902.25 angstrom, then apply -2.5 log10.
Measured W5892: 0.10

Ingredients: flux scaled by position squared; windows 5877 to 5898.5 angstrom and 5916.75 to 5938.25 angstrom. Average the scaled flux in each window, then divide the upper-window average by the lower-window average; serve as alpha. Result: 1.1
